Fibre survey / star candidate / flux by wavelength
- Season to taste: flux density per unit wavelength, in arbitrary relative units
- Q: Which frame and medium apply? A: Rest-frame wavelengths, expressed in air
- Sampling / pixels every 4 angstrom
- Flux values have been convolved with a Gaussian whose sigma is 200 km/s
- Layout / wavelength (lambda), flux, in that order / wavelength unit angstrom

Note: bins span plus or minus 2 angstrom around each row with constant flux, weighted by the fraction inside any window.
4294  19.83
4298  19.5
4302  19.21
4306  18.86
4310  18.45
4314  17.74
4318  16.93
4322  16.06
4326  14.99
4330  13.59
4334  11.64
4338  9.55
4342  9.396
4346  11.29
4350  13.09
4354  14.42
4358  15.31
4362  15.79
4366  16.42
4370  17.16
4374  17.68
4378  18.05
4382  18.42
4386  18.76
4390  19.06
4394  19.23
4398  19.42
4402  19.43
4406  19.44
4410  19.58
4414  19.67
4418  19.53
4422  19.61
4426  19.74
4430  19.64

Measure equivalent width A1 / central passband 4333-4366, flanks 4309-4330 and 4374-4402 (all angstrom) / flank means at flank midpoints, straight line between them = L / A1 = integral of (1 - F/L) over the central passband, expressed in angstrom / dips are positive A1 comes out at 8.9 angstrom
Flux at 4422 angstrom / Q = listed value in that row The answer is 19.61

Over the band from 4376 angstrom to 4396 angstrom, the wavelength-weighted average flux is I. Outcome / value 18.7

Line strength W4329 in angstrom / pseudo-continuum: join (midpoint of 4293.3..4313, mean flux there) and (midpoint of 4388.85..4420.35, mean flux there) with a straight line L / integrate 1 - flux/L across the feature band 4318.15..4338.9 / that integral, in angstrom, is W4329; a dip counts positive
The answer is 5.9 angstrom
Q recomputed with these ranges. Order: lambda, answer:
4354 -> 14.42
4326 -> 14.99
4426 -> 19.74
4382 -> 18.42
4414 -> 19.67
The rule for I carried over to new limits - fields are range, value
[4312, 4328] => 16.4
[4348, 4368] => 15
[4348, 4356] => 13.8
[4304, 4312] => 18.7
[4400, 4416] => 19.5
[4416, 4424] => 19.6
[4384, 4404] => 19.2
